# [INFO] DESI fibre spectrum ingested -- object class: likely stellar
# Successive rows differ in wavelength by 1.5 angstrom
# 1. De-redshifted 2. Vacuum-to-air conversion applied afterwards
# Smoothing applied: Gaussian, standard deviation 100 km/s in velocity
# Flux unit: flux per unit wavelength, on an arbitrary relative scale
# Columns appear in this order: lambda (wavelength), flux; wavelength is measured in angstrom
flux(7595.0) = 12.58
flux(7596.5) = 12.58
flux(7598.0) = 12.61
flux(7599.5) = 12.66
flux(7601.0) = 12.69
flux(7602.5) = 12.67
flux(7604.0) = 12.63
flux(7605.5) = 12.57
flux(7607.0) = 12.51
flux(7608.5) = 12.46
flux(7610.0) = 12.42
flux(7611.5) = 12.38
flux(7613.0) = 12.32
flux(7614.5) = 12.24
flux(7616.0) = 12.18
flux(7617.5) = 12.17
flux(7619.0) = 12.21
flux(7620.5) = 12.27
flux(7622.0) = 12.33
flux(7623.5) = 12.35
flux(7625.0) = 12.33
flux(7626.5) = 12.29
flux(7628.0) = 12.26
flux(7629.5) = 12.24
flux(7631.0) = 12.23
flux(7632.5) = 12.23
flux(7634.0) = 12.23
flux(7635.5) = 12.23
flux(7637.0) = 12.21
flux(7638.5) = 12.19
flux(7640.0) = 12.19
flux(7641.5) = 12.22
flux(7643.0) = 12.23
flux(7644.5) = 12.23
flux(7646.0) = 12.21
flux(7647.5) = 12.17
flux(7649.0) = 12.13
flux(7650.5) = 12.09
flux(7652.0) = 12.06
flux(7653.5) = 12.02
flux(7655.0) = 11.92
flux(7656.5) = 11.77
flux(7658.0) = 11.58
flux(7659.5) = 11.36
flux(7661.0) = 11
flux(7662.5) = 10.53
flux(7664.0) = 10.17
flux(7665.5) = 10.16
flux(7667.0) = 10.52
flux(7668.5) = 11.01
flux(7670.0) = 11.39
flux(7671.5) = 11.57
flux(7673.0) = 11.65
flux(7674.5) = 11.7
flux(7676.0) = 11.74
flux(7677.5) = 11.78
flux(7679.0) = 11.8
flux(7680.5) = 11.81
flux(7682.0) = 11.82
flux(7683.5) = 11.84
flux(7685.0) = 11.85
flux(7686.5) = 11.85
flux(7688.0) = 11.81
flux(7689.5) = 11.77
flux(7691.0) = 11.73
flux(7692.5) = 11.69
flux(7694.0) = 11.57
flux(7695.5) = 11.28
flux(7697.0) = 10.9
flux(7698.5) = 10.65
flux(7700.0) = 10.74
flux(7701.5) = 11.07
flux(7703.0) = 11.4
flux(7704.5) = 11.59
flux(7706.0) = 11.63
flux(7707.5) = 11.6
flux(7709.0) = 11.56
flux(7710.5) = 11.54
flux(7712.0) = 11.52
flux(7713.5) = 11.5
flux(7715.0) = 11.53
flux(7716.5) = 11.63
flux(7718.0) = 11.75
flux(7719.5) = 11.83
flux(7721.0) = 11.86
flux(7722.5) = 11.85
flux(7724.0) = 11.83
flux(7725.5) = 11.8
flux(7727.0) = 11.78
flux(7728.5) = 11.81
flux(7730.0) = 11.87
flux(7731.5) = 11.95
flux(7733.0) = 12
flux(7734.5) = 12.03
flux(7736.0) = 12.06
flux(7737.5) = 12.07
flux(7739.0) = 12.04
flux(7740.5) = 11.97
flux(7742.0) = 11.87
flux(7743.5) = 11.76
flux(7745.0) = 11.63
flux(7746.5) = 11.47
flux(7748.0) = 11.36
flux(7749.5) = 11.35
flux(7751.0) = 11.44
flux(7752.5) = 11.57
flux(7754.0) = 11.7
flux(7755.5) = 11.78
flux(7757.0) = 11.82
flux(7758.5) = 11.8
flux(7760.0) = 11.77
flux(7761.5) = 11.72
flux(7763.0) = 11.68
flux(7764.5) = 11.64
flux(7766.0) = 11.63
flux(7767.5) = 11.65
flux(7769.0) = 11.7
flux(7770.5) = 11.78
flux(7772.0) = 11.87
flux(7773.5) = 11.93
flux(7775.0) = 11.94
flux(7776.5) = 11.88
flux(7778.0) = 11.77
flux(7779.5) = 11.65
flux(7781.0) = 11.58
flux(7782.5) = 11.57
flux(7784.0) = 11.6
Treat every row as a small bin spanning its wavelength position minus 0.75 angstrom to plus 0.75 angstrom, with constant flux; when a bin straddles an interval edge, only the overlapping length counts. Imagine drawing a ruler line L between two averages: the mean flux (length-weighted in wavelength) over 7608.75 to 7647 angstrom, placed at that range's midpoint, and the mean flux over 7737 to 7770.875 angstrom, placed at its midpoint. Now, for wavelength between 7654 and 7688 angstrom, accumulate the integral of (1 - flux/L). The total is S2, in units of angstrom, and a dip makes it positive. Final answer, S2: 1.84 angstrom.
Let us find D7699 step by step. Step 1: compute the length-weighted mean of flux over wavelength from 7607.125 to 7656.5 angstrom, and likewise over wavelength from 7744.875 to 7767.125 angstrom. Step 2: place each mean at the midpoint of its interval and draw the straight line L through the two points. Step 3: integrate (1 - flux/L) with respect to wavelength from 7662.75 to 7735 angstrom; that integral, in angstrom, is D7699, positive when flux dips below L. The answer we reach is 2.2 angstrom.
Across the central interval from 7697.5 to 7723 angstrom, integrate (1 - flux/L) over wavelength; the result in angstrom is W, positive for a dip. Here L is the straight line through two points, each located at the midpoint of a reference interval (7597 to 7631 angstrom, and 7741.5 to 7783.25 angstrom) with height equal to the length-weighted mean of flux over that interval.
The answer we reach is 1.0 angstrom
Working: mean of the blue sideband 12.4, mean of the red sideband 11.7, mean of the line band 11.5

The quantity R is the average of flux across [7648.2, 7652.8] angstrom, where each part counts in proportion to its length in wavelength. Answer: 12.1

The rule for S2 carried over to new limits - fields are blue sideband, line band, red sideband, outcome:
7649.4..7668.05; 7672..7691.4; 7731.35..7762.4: -0.6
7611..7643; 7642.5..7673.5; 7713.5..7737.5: 1.6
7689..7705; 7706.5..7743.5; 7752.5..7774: -1.0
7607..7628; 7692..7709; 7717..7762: 0.9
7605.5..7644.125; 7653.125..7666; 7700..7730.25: 0.9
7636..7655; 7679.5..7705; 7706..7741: 0.9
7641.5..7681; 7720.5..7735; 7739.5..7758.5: -0.3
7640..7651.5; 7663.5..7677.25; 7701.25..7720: 0.9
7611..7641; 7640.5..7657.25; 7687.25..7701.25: -0.2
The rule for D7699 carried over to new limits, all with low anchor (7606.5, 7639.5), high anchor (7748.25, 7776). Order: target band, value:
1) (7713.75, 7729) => 0.15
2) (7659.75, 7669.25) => 1.18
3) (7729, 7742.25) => -0.19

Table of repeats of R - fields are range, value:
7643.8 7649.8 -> 12.2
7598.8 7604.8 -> 12.7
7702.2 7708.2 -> 11.6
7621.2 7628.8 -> 12.3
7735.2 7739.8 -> 12.1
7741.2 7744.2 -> 11.8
